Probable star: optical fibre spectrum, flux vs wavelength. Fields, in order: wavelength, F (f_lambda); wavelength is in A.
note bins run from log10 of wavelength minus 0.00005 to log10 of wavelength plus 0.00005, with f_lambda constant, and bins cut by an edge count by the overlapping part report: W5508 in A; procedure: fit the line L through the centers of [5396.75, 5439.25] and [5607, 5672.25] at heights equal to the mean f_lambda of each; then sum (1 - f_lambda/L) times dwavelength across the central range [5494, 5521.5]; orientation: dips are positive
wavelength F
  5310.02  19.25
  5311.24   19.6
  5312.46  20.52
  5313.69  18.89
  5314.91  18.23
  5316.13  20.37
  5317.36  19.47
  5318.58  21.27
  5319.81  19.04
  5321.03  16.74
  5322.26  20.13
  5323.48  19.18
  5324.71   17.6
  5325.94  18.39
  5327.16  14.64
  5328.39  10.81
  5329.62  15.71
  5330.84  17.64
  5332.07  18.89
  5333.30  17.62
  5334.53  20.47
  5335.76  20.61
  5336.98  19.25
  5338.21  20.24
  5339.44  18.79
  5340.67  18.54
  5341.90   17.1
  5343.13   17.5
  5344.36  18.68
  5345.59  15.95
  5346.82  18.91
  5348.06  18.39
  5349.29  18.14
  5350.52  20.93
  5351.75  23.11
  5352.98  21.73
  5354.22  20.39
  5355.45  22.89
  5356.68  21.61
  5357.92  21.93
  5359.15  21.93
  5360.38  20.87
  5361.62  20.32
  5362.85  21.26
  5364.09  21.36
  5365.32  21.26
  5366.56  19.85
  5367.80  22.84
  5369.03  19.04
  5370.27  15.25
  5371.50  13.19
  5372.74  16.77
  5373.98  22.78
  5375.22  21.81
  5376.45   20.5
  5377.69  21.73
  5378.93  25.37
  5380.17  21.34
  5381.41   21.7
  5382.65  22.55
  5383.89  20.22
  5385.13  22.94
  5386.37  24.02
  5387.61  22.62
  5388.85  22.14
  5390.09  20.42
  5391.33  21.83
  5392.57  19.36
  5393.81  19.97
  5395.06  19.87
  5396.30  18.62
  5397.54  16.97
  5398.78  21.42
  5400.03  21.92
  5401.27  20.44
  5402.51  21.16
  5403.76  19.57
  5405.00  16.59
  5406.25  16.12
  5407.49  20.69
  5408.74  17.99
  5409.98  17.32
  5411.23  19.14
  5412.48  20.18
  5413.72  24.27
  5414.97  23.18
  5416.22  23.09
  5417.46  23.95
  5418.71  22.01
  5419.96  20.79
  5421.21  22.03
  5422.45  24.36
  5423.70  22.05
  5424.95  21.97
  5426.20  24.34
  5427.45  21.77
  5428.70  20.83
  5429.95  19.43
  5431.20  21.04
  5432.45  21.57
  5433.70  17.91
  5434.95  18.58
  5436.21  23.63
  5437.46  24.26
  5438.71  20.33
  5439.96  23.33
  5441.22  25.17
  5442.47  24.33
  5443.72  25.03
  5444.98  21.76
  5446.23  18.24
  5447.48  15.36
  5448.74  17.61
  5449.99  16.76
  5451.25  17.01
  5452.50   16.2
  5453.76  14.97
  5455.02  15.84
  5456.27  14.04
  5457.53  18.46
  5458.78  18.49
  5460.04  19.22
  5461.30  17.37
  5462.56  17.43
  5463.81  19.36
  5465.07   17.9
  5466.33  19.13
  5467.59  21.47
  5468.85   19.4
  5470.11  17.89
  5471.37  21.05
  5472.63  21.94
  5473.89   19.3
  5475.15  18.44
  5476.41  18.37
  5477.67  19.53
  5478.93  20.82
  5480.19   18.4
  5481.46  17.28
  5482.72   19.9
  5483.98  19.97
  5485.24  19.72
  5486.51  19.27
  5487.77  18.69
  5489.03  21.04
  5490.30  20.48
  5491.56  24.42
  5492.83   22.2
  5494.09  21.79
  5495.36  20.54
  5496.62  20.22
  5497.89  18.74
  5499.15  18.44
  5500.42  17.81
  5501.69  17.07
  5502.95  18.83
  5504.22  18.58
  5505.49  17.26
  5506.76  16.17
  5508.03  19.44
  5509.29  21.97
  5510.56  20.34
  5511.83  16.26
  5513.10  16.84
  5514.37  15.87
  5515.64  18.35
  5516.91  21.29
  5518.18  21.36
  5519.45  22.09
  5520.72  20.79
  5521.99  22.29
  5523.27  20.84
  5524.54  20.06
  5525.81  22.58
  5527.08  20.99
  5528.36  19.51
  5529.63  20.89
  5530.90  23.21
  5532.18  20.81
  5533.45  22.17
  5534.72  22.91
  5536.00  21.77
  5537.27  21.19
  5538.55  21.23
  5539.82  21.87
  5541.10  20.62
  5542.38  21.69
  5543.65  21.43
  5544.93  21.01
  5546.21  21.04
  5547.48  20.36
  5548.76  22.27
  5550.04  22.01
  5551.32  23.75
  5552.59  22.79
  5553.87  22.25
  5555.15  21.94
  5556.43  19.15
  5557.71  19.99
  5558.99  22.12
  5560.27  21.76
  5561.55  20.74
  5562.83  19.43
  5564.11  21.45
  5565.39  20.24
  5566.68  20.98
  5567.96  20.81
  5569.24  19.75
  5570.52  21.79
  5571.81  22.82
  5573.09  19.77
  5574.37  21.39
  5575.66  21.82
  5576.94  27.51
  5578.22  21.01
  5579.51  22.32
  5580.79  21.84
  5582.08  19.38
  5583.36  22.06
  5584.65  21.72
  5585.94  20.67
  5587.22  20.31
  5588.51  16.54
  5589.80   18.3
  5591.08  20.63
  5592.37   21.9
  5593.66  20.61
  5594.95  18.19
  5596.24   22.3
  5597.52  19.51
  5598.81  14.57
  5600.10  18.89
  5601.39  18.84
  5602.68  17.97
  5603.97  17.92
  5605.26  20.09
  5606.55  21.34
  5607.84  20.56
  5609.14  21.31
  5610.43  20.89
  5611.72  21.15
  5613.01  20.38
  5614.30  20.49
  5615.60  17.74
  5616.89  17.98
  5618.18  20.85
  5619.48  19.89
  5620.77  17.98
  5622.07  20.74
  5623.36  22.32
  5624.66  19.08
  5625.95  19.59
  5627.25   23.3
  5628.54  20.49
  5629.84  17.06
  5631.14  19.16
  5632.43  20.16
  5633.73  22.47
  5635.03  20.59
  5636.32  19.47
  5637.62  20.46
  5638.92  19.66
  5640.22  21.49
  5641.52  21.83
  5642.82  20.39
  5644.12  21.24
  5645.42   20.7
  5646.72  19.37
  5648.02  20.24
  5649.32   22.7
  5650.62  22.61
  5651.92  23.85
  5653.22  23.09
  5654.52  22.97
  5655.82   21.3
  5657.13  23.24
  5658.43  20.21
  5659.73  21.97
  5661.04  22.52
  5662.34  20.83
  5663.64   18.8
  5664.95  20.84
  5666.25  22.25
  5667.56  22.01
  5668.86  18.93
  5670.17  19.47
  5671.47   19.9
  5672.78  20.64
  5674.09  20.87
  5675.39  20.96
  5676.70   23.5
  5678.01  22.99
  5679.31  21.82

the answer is 2.3 A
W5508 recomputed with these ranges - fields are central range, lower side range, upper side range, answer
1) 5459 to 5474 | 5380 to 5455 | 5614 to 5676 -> 1.0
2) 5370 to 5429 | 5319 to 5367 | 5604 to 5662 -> -4.1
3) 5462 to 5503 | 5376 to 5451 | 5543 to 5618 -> 2.5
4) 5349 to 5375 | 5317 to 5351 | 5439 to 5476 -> -2.8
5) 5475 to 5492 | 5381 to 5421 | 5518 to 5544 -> 1.2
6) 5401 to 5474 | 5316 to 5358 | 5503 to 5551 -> -1.3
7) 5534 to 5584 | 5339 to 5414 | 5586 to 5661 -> -2.9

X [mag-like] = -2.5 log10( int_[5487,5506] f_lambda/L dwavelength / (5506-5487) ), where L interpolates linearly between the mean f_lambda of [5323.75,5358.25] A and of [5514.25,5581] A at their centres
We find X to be 0.05 mag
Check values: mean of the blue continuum 18.8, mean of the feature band 19.8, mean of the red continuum 21.4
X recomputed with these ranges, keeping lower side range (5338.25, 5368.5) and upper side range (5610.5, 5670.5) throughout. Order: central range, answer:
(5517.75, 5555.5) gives -0.054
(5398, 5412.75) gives 0.052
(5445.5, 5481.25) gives 0.123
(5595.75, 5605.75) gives 0.109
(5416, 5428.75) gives -0.113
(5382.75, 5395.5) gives -0.060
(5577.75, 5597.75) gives 0.009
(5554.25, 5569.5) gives -0.008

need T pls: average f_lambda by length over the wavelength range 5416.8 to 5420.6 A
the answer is 22.3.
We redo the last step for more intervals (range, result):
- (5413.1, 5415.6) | 23.7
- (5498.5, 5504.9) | 18.1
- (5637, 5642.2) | 20.8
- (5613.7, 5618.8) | 19.2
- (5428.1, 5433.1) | 20.7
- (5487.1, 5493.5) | 21.4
